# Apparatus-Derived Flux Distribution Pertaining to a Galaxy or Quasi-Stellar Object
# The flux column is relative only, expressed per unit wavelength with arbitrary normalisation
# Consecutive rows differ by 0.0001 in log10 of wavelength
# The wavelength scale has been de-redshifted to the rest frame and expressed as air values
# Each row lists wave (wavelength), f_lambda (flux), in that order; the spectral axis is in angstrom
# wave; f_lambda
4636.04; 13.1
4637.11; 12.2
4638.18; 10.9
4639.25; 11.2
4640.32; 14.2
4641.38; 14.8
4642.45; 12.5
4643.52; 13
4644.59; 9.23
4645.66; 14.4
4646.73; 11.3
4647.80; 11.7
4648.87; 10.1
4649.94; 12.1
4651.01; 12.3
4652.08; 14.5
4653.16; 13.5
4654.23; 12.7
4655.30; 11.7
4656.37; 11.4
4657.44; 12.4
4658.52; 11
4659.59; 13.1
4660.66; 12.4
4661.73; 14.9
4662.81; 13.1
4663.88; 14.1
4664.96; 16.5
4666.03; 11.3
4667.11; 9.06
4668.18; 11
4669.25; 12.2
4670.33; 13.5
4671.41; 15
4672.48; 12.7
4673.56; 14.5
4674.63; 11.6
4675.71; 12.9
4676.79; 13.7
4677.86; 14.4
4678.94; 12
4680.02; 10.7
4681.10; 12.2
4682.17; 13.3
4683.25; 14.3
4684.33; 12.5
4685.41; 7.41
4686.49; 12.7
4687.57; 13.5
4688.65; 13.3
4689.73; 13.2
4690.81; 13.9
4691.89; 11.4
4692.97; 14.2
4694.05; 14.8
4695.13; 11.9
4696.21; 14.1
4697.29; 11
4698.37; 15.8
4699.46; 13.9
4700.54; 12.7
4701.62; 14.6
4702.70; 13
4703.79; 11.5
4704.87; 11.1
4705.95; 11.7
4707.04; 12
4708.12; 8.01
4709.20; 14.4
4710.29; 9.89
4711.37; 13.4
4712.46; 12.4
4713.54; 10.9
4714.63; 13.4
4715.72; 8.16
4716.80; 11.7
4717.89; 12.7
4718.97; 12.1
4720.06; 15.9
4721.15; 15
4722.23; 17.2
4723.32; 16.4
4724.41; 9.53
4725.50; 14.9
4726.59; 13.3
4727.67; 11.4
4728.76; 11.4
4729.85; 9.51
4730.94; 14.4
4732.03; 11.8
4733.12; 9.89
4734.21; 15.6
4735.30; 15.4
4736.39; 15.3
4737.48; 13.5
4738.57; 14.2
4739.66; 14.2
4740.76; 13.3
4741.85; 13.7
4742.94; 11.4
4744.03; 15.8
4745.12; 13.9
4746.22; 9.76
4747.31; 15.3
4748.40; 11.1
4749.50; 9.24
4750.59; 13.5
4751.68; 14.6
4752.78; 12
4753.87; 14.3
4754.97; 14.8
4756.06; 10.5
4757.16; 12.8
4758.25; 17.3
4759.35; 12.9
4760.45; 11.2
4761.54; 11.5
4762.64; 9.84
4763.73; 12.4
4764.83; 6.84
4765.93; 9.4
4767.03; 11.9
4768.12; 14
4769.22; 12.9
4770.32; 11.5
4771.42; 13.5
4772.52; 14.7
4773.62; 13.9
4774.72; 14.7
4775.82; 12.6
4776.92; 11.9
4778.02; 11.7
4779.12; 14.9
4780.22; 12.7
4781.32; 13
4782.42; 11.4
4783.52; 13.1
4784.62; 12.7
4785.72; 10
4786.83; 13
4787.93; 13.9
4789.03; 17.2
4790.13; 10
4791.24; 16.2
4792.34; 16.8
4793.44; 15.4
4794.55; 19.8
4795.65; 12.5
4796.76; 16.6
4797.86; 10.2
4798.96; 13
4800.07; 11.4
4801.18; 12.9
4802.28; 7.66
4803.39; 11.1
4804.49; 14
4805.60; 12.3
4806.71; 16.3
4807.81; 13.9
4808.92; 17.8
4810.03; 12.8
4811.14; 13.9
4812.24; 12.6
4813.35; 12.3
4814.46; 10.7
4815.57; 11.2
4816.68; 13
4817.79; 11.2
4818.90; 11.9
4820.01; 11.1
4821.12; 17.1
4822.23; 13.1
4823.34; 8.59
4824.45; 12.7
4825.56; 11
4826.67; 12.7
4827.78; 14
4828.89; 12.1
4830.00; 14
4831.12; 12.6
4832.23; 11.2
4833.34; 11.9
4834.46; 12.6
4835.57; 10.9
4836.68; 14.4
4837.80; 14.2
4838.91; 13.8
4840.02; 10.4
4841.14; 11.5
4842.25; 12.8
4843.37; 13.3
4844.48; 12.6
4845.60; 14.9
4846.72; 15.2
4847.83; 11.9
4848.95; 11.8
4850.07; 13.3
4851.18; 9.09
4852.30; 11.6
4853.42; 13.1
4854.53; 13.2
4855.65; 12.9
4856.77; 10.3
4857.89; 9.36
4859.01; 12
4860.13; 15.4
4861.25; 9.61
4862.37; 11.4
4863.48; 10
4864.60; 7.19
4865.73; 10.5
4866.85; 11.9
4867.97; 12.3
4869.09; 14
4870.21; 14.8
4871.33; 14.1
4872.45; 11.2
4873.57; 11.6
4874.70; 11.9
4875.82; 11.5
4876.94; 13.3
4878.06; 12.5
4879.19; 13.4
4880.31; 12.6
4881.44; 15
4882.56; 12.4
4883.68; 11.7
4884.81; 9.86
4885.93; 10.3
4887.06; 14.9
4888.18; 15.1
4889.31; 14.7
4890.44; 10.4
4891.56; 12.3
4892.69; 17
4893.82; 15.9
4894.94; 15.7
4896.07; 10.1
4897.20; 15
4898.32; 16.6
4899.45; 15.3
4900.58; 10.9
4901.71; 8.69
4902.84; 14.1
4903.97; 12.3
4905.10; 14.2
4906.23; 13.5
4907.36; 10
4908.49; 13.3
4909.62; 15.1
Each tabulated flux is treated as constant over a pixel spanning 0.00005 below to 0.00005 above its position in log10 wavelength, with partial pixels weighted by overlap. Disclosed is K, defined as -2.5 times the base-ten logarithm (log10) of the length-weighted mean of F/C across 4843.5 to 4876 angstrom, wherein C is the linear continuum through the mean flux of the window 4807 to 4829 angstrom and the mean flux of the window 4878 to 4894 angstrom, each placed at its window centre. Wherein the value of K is 0.08 mag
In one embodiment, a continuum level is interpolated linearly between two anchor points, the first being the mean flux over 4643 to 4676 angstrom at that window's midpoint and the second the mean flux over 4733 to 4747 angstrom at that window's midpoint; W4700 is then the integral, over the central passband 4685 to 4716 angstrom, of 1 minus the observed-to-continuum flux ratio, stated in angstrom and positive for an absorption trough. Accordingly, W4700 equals 1.7 angstrom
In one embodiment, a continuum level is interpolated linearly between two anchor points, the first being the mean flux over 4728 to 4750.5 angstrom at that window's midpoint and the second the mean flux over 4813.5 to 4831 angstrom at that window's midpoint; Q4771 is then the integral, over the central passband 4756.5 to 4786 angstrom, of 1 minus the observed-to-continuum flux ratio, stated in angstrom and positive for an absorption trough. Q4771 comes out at 0.6 angstrom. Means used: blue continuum 12.9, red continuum 12.3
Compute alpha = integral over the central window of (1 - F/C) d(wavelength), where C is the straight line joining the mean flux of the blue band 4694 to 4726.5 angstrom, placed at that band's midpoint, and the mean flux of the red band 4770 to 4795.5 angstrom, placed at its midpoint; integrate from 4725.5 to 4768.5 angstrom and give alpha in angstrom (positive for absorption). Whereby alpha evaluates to 1.8 angstrom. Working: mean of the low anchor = 12.8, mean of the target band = 12.7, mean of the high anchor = 13.7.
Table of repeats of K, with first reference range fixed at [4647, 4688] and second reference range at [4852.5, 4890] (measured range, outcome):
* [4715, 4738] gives -0.054 mag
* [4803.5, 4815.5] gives -0.096 mag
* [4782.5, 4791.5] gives -0.060 mag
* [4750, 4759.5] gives -0.102 mag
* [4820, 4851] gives -0.035 mag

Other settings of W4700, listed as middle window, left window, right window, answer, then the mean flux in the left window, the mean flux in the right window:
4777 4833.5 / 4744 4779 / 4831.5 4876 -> -2.9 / 12.5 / 12.1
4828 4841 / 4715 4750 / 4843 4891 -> -0.1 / 13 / 12.3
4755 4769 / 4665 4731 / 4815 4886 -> 0.7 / 12.6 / 12.2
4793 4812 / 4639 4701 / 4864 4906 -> -1.2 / 12.7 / 12.8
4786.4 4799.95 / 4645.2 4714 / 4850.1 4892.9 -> -2.3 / 12.6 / 12.2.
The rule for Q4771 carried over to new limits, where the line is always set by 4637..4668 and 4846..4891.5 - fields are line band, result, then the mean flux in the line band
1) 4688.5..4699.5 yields -0.9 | 13.4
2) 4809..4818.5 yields -0.2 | 12.5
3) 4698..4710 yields -0.1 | 12.5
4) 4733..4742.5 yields -1.3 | 14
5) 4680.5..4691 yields -0.1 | 12.6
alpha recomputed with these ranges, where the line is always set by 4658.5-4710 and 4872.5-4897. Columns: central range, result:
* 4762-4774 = 0.9 angstrom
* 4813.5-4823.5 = 0.6 angstrom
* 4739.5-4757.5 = -0.2 angstrom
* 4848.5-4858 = 0.9 angstrom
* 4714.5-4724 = -0.6 angstrom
